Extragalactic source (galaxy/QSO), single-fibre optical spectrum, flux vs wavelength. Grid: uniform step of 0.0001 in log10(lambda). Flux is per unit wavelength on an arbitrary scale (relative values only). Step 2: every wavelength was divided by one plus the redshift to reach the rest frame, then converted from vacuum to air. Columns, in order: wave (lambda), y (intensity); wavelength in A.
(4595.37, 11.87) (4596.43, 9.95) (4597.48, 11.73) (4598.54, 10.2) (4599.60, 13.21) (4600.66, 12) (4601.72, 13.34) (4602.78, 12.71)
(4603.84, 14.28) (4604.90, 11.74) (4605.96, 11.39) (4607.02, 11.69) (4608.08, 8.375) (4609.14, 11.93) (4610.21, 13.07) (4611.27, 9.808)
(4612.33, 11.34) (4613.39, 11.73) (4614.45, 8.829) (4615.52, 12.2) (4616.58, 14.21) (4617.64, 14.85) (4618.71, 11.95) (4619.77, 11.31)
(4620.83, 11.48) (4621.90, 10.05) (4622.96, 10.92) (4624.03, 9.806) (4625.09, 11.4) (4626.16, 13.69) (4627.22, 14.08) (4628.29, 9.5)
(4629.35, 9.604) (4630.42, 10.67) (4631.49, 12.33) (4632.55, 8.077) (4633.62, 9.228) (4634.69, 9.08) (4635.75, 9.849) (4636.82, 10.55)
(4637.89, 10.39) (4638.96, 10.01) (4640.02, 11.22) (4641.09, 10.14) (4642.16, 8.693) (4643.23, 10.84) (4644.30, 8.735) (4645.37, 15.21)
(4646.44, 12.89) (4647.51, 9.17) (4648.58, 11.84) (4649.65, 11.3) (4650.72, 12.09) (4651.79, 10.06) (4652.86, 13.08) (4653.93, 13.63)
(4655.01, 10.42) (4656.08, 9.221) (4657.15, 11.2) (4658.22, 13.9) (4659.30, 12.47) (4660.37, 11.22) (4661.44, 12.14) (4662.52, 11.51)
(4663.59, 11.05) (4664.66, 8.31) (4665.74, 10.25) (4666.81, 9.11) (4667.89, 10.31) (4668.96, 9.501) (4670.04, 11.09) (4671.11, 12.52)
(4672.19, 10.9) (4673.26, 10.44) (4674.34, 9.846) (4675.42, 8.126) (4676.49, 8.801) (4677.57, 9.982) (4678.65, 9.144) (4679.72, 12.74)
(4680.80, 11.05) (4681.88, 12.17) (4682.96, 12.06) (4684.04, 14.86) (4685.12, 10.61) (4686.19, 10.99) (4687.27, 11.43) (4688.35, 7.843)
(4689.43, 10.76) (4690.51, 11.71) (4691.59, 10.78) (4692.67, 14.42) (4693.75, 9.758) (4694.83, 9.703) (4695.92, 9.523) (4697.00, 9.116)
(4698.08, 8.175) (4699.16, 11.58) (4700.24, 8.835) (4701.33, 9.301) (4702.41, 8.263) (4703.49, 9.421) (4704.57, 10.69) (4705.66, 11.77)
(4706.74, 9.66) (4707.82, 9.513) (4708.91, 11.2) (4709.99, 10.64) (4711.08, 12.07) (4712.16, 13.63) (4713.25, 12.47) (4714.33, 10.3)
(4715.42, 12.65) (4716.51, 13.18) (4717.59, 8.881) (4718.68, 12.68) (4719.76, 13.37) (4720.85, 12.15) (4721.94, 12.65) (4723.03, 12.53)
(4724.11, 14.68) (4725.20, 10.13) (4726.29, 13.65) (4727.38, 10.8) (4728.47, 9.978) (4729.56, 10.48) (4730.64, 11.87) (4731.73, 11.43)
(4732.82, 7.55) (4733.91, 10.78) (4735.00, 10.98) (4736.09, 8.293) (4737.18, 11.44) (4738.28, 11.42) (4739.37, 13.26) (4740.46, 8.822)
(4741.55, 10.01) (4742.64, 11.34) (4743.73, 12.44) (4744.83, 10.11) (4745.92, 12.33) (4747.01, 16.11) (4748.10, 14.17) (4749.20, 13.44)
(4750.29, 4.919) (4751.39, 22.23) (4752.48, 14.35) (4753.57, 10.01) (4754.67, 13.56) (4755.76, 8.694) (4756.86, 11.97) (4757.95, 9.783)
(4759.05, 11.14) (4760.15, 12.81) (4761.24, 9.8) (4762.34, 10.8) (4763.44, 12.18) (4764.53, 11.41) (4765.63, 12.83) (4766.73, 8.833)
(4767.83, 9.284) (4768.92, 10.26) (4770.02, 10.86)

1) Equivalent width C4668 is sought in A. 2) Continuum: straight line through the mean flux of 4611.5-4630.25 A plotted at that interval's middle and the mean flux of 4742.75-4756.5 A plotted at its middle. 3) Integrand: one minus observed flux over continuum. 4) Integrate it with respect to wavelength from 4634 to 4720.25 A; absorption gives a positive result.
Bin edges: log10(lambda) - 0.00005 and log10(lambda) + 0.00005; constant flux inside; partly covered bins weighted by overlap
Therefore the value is 8.4 A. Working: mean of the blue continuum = 11.5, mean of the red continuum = 12.6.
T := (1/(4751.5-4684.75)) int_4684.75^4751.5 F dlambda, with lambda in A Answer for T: 11.1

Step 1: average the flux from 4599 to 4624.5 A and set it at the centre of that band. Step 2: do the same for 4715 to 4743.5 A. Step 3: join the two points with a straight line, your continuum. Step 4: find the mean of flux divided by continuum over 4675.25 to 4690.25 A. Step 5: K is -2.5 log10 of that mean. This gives 0.07 mag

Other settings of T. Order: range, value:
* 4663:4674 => 10.3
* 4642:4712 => 10.8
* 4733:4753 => 11.9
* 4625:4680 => 10.8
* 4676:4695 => 11.1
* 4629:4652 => 10.6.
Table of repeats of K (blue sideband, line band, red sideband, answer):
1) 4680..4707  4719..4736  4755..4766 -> -0.06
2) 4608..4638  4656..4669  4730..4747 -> 0.02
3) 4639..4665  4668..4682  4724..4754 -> 0.09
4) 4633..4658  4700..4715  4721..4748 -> 0.07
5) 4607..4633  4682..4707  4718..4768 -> 0.10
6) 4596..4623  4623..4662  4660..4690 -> 0.01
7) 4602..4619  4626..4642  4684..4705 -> 0.10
